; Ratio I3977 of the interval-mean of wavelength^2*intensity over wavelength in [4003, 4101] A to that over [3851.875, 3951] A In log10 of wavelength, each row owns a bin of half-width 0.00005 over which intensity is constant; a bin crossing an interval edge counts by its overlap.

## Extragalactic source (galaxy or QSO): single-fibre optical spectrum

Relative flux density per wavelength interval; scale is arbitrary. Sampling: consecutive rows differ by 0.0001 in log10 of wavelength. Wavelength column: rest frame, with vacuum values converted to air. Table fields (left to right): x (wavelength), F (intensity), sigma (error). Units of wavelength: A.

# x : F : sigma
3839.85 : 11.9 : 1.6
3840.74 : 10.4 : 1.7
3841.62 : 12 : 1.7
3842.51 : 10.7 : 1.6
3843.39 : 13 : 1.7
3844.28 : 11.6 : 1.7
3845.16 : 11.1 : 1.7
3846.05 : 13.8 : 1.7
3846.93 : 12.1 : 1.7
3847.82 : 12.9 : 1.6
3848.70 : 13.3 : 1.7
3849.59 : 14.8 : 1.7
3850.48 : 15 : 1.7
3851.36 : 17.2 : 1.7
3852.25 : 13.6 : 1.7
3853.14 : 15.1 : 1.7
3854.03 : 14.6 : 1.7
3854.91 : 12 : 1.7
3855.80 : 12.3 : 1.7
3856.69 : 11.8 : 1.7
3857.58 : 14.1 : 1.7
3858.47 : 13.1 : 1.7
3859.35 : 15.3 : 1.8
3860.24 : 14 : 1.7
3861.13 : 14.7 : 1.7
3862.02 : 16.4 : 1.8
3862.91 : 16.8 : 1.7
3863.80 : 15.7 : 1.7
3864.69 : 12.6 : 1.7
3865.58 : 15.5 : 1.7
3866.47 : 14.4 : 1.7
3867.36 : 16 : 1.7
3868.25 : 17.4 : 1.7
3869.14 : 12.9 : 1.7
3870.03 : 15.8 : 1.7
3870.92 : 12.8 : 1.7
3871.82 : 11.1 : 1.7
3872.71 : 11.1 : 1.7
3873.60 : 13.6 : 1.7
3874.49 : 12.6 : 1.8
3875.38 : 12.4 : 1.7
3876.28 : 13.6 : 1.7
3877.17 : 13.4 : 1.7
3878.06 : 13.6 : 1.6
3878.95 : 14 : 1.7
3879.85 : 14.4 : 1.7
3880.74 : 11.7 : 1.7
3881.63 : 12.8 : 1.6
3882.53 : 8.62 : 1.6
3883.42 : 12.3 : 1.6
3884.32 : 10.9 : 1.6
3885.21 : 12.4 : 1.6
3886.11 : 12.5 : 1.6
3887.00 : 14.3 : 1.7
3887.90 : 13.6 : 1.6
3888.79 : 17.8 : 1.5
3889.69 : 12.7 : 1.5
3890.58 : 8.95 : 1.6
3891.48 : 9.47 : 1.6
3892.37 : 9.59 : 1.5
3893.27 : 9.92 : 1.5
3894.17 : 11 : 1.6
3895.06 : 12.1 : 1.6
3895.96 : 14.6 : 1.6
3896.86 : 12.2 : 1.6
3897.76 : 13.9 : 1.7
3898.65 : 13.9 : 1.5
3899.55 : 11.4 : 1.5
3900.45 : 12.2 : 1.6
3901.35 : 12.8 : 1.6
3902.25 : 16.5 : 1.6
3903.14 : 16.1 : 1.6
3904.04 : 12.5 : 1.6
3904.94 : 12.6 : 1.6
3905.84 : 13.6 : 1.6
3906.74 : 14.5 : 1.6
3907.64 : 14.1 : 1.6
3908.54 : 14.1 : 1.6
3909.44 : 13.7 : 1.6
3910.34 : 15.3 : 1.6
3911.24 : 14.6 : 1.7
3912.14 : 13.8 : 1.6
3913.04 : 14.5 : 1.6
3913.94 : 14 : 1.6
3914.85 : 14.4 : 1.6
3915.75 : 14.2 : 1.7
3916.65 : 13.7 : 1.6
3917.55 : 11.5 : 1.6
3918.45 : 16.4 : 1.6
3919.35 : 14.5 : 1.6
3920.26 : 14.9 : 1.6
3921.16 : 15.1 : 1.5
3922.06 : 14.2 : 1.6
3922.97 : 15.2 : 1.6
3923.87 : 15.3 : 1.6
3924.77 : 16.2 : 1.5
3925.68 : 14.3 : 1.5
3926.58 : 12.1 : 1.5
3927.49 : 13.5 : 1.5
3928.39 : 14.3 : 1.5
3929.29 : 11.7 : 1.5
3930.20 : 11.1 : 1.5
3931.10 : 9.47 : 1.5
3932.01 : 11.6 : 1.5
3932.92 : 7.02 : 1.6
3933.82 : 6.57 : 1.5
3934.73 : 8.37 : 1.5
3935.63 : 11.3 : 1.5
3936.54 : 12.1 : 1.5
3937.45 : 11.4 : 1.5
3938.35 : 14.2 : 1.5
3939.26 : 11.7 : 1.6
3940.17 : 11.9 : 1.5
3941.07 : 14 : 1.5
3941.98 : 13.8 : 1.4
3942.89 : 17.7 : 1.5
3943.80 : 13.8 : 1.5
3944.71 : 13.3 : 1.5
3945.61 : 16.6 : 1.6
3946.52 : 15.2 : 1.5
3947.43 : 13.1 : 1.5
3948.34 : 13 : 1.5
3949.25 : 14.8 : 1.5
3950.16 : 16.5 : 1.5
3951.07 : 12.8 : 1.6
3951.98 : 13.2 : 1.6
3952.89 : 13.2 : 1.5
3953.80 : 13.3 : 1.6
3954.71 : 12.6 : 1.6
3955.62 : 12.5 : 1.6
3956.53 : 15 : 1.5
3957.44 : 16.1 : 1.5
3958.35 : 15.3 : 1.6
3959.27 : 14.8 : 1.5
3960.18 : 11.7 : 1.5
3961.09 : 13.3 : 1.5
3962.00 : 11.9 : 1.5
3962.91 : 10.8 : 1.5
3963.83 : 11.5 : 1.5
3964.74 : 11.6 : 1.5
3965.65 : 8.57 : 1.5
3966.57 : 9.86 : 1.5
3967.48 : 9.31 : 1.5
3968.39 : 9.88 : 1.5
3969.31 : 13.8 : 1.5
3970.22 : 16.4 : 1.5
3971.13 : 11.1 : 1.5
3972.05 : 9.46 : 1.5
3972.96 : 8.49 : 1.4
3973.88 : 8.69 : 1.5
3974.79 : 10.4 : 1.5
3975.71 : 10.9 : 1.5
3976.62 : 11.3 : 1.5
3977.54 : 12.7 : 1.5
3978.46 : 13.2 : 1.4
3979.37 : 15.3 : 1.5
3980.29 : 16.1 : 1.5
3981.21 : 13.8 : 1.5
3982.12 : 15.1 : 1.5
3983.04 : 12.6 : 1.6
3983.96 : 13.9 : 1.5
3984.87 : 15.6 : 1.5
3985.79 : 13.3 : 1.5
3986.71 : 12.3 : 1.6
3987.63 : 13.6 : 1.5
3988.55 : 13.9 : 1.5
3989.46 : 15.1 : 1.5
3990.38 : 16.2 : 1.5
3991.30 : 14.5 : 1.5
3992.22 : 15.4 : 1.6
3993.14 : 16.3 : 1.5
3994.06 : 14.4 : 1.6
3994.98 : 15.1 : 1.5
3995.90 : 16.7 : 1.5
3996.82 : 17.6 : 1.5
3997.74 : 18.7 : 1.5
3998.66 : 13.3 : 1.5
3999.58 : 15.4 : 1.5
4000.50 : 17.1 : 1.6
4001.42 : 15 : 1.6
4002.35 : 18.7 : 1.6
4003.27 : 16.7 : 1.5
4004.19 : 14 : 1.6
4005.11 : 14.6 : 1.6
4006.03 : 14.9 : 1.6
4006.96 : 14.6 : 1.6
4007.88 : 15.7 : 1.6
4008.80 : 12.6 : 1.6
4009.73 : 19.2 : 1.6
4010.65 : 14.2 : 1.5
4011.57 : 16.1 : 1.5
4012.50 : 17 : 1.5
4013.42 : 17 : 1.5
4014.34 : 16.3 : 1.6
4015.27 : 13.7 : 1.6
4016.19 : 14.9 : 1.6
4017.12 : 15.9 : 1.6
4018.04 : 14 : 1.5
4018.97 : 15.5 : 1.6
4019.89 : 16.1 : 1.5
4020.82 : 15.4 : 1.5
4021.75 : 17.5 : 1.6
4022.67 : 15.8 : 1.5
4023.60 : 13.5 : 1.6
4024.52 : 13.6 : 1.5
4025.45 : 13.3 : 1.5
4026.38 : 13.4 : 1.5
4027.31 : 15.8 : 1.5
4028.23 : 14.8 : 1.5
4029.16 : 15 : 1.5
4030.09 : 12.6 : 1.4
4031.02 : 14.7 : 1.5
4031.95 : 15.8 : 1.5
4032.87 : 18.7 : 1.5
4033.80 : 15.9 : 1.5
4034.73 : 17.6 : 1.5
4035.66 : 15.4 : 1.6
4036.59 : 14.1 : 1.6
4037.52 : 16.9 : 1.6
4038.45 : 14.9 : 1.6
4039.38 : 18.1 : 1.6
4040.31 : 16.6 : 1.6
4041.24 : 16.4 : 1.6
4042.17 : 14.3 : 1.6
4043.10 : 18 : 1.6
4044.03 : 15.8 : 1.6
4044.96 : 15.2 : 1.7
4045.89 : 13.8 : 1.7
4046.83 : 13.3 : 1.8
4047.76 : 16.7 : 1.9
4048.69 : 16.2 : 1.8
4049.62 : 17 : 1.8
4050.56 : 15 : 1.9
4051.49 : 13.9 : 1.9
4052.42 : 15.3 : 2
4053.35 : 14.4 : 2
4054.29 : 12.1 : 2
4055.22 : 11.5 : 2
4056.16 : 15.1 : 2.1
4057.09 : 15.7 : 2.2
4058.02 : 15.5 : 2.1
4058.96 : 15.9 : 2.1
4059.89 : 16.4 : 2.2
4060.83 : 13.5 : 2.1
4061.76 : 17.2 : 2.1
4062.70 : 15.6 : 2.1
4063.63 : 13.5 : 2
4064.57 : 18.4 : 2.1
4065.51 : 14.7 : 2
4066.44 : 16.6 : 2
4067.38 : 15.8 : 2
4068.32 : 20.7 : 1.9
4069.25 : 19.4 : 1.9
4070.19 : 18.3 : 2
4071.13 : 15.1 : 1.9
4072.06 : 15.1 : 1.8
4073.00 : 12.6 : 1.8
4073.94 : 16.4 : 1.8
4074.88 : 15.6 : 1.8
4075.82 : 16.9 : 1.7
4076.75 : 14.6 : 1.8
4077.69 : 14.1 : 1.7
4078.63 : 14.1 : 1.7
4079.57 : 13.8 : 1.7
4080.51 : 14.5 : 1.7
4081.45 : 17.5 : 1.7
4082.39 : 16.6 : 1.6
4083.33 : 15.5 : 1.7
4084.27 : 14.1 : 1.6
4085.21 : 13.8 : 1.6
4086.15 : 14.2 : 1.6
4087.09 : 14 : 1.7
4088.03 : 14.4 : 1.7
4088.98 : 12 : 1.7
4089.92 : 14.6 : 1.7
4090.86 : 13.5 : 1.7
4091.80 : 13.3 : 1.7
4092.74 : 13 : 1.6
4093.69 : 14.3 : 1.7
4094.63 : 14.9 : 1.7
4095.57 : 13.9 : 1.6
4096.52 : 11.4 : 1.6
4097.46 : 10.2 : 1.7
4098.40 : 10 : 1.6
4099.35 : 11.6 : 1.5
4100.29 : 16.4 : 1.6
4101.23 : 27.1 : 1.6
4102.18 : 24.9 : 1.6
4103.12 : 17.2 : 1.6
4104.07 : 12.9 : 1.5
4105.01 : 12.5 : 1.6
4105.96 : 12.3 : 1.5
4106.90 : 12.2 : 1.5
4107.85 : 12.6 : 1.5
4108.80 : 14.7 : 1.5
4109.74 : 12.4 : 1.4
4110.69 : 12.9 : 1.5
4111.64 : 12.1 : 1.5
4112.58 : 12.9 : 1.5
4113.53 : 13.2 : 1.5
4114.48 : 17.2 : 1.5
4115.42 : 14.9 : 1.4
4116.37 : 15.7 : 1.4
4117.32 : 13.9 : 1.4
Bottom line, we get 1.22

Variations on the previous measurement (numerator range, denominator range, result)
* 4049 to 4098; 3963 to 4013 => 1.12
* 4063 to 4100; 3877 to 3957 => 1.21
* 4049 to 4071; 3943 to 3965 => 1.21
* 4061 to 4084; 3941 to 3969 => 1.28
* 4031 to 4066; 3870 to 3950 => 1.27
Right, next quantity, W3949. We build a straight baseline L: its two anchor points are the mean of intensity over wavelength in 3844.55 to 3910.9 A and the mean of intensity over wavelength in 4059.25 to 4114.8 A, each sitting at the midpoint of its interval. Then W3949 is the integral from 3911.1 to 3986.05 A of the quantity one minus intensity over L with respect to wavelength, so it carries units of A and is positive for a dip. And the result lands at 5.1 A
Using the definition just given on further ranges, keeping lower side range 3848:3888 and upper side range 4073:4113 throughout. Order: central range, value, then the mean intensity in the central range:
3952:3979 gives 3.8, 12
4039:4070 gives -3.1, 15.7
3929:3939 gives 2.5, 10.4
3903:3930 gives -0.5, 14.1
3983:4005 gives -1.8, 15.3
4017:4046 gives -2.6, 15.5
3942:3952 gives -0.5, 14.6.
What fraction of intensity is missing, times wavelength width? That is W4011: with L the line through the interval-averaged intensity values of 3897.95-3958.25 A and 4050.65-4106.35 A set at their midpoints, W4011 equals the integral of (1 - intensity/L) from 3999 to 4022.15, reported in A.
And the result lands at -2.1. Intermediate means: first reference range 13.5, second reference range 15.1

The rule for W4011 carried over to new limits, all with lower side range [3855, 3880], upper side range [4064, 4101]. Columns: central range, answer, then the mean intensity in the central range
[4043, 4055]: -0.2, 15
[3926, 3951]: 2.9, 12.6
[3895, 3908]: 0.5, 13.6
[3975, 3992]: 0.7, 13.8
